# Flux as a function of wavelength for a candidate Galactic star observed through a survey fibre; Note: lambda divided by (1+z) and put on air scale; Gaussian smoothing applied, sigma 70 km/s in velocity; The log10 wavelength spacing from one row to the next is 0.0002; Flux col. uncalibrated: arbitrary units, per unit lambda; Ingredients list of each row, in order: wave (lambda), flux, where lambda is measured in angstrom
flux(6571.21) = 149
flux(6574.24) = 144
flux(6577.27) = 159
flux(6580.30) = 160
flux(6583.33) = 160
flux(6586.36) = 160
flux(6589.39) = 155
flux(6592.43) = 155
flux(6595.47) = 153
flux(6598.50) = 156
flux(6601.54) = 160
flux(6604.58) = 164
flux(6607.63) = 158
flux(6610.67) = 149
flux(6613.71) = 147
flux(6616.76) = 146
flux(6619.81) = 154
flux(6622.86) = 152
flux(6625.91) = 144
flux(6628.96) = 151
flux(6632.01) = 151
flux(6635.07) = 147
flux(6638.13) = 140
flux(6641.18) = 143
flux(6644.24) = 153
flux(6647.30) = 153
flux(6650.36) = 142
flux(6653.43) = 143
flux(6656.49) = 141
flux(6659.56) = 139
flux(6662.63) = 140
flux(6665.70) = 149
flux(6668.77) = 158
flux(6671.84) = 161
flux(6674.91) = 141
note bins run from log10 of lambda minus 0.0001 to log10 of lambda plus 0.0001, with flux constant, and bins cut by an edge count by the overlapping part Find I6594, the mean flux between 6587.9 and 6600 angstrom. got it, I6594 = 155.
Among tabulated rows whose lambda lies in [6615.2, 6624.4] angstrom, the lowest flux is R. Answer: 146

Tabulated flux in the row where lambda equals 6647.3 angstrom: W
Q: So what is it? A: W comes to 153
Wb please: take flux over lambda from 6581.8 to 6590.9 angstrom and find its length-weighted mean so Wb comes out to 158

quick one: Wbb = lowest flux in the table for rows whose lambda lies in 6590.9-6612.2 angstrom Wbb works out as 149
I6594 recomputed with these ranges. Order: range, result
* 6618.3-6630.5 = 150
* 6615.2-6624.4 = 151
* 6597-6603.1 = 158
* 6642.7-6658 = 146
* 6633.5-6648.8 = 147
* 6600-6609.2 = 161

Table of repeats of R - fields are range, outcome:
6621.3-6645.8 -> 140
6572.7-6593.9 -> 144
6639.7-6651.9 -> 142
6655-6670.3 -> 139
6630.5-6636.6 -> 147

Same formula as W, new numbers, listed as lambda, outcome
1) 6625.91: 144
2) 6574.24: 144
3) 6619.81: 154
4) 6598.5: 156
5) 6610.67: 149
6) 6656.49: 141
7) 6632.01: 151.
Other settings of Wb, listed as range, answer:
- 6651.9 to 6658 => 142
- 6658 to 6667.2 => 143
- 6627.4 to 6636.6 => 150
